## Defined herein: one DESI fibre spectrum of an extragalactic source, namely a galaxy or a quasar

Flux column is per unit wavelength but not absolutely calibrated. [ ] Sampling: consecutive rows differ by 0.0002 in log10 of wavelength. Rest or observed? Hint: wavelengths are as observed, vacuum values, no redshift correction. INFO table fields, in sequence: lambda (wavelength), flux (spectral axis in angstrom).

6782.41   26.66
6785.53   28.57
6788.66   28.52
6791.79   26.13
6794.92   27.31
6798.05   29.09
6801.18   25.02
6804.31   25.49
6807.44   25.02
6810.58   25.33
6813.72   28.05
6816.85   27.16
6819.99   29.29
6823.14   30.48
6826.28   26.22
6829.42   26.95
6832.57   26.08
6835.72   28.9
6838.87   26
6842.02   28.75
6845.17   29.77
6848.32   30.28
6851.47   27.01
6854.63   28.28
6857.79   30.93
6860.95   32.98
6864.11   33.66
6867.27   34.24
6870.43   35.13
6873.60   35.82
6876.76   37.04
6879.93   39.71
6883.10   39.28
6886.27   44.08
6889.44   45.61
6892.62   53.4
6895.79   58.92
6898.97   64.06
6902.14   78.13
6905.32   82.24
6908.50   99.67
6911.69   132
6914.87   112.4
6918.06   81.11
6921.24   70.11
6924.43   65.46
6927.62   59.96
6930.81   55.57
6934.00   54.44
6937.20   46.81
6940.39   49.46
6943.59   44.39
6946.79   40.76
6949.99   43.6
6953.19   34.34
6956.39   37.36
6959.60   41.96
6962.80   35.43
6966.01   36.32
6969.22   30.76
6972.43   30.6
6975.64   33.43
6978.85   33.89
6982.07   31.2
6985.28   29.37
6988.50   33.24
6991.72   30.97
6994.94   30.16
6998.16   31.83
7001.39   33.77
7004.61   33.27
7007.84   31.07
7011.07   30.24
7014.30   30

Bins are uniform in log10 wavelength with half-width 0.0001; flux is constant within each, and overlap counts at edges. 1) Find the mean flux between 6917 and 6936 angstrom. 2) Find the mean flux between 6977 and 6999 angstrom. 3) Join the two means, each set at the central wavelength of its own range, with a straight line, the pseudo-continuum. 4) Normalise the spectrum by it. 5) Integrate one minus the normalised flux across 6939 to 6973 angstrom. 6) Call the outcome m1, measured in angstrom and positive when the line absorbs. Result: 6.7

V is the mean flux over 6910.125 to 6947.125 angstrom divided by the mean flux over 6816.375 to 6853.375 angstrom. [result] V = 2.44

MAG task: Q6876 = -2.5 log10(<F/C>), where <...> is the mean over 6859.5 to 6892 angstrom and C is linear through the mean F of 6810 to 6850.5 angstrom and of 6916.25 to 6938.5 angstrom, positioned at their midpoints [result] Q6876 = 0.16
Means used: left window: 28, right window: 62.6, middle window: 38.2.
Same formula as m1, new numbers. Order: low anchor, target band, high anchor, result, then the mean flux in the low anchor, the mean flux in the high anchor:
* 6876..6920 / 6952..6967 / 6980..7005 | 2.6 angstrom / 69.8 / 31.7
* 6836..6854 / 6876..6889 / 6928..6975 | -3.0 angstrom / 28.4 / 41.9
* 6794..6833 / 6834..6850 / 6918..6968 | 1.6 angstrom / 27.1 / 48.7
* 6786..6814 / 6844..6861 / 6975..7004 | -0.9 angstrom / 26.7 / 32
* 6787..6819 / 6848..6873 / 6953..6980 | -1.8 angstrom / 26.8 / 34.9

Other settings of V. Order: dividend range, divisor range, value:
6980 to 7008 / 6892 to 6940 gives 0.43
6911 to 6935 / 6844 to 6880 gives 2.37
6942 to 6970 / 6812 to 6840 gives 1.39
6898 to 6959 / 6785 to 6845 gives 2.40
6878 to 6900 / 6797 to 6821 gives 1.82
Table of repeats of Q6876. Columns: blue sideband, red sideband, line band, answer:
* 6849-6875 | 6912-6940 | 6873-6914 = -0.206 mag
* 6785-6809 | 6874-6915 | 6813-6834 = 0.317 mag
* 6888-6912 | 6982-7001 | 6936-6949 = 0.196 mag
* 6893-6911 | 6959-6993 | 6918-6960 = 0.104 mag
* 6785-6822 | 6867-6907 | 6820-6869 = 0.290 mag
